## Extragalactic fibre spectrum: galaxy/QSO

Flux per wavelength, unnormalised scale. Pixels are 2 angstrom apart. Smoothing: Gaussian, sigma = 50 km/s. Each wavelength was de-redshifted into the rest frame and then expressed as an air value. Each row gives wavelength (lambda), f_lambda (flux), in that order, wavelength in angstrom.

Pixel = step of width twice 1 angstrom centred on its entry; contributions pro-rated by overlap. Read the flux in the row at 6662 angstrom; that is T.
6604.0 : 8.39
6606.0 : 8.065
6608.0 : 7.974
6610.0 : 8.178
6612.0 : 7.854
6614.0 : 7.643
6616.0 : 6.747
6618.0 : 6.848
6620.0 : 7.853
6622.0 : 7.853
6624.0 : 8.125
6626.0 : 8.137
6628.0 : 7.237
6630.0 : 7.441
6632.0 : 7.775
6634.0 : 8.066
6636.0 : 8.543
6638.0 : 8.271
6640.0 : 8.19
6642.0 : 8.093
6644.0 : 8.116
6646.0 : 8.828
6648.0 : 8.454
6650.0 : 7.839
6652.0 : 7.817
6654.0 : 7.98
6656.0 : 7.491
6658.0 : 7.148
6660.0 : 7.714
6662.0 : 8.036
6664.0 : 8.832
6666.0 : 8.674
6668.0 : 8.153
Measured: 8.036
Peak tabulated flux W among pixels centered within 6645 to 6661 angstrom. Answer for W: 8.828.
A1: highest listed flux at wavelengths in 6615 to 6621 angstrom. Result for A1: 7.853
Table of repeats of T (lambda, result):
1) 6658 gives 7.148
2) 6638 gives 8.271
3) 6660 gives 7.714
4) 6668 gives 8.153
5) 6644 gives 8.116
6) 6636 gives 8.543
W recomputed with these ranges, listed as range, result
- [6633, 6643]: 8.543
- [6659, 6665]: 8.832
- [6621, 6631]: 8.137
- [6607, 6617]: 8.178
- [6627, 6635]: 8.066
